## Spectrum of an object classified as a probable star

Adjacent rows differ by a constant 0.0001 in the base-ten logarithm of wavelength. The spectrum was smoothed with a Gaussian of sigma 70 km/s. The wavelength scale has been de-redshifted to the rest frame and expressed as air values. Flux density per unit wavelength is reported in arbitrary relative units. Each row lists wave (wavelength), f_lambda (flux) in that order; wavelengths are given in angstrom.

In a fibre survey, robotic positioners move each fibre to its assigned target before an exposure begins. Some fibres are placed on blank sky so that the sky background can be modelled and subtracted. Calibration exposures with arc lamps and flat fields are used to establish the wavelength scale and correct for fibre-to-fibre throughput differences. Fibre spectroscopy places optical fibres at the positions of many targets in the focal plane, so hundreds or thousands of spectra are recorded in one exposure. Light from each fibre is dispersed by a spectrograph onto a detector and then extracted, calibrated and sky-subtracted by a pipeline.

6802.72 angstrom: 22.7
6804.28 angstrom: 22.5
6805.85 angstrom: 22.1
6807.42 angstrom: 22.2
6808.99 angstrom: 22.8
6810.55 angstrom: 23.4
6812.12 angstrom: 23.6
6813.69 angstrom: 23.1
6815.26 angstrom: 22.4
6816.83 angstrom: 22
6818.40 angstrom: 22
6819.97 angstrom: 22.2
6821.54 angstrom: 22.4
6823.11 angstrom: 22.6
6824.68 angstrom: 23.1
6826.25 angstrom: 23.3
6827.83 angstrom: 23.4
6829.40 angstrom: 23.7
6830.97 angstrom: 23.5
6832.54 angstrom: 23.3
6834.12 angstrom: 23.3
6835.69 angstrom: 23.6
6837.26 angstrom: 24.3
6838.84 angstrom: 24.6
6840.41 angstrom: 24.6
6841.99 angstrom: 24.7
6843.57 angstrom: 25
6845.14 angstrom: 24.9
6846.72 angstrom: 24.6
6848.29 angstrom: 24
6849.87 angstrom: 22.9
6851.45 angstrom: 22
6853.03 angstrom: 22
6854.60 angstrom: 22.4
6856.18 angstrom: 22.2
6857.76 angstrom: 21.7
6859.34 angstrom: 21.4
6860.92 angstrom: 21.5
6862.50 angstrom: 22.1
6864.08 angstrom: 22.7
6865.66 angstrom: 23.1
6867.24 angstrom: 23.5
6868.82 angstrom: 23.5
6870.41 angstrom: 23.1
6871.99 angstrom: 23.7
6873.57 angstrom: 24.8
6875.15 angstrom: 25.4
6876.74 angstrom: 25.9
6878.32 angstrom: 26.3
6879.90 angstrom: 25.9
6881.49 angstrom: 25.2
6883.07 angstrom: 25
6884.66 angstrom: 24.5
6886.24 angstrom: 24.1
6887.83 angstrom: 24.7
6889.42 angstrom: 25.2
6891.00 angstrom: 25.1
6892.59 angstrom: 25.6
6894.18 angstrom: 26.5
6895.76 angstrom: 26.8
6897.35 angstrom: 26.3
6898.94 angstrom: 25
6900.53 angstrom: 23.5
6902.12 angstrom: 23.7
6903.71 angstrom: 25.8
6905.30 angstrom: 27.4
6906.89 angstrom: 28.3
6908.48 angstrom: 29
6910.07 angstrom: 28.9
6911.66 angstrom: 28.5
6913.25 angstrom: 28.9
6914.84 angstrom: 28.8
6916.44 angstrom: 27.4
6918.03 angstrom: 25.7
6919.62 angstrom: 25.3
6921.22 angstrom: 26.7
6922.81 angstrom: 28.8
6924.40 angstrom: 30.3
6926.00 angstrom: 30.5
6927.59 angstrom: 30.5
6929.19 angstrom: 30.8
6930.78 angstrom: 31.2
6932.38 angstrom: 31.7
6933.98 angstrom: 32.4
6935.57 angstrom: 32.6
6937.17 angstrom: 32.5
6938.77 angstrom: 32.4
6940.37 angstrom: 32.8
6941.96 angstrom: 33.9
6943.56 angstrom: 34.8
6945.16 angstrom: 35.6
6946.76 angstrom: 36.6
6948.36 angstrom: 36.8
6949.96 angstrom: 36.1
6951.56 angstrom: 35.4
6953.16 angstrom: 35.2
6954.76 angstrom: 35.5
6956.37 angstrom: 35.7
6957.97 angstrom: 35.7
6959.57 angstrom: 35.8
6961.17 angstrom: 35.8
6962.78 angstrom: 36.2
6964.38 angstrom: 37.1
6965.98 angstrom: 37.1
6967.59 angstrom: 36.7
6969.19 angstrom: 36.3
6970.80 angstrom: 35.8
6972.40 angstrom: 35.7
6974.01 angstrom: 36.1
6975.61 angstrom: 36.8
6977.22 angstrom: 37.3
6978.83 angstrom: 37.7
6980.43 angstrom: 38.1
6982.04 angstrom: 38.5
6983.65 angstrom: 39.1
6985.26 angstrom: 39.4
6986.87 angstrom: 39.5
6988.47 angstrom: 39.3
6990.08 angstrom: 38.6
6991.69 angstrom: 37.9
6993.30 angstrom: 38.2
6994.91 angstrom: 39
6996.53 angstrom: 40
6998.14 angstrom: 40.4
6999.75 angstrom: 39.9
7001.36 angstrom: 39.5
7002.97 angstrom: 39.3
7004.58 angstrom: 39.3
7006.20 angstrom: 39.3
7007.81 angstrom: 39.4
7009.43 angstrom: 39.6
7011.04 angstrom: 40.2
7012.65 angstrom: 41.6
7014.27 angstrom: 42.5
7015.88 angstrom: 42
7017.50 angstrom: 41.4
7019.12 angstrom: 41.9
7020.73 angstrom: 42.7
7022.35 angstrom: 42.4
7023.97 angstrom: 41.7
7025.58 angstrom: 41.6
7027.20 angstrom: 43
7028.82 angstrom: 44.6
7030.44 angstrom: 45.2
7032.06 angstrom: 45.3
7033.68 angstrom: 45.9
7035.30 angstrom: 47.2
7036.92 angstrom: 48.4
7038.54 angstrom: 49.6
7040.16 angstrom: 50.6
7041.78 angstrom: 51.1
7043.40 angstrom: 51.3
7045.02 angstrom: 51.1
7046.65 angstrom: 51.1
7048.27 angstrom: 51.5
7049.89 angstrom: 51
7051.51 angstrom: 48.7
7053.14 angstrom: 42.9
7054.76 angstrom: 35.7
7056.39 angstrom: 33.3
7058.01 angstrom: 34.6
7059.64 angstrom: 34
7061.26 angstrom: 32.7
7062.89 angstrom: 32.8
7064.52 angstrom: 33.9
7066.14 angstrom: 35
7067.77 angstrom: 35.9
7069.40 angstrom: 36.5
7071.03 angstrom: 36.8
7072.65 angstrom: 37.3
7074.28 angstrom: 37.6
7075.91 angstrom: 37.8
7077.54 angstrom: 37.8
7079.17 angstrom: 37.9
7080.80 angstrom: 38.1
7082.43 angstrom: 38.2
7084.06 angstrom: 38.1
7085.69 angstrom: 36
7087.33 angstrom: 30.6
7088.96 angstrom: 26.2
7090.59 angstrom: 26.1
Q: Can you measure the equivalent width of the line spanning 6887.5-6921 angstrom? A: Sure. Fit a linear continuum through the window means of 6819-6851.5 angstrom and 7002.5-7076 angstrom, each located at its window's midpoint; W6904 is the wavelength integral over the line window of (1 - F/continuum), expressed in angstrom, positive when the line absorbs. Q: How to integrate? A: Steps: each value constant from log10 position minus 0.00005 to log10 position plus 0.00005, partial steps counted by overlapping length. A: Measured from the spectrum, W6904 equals 3.7 angstrom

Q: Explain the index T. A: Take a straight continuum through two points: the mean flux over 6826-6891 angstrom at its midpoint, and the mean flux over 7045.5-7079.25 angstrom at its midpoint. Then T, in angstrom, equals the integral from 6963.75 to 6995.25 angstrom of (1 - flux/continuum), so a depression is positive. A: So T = -4.71 angstrom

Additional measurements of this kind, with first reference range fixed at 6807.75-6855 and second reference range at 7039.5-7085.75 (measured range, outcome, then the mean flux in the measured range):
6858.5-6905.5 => 4.4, 24.5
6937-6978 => -3.8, 35.7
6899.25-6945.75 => 0.9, 29.5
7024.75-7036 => -2.0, 44.7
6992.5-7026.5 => -3.9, 40.6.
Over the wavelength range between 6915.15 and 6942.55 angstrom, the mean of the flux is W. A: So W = 30.3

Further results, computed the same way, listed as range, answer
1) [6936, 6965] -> 35.2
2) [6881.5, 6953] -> 29.2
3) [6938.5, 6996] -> 36.7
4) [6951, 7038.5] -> 39.6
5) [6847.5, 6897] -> 24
